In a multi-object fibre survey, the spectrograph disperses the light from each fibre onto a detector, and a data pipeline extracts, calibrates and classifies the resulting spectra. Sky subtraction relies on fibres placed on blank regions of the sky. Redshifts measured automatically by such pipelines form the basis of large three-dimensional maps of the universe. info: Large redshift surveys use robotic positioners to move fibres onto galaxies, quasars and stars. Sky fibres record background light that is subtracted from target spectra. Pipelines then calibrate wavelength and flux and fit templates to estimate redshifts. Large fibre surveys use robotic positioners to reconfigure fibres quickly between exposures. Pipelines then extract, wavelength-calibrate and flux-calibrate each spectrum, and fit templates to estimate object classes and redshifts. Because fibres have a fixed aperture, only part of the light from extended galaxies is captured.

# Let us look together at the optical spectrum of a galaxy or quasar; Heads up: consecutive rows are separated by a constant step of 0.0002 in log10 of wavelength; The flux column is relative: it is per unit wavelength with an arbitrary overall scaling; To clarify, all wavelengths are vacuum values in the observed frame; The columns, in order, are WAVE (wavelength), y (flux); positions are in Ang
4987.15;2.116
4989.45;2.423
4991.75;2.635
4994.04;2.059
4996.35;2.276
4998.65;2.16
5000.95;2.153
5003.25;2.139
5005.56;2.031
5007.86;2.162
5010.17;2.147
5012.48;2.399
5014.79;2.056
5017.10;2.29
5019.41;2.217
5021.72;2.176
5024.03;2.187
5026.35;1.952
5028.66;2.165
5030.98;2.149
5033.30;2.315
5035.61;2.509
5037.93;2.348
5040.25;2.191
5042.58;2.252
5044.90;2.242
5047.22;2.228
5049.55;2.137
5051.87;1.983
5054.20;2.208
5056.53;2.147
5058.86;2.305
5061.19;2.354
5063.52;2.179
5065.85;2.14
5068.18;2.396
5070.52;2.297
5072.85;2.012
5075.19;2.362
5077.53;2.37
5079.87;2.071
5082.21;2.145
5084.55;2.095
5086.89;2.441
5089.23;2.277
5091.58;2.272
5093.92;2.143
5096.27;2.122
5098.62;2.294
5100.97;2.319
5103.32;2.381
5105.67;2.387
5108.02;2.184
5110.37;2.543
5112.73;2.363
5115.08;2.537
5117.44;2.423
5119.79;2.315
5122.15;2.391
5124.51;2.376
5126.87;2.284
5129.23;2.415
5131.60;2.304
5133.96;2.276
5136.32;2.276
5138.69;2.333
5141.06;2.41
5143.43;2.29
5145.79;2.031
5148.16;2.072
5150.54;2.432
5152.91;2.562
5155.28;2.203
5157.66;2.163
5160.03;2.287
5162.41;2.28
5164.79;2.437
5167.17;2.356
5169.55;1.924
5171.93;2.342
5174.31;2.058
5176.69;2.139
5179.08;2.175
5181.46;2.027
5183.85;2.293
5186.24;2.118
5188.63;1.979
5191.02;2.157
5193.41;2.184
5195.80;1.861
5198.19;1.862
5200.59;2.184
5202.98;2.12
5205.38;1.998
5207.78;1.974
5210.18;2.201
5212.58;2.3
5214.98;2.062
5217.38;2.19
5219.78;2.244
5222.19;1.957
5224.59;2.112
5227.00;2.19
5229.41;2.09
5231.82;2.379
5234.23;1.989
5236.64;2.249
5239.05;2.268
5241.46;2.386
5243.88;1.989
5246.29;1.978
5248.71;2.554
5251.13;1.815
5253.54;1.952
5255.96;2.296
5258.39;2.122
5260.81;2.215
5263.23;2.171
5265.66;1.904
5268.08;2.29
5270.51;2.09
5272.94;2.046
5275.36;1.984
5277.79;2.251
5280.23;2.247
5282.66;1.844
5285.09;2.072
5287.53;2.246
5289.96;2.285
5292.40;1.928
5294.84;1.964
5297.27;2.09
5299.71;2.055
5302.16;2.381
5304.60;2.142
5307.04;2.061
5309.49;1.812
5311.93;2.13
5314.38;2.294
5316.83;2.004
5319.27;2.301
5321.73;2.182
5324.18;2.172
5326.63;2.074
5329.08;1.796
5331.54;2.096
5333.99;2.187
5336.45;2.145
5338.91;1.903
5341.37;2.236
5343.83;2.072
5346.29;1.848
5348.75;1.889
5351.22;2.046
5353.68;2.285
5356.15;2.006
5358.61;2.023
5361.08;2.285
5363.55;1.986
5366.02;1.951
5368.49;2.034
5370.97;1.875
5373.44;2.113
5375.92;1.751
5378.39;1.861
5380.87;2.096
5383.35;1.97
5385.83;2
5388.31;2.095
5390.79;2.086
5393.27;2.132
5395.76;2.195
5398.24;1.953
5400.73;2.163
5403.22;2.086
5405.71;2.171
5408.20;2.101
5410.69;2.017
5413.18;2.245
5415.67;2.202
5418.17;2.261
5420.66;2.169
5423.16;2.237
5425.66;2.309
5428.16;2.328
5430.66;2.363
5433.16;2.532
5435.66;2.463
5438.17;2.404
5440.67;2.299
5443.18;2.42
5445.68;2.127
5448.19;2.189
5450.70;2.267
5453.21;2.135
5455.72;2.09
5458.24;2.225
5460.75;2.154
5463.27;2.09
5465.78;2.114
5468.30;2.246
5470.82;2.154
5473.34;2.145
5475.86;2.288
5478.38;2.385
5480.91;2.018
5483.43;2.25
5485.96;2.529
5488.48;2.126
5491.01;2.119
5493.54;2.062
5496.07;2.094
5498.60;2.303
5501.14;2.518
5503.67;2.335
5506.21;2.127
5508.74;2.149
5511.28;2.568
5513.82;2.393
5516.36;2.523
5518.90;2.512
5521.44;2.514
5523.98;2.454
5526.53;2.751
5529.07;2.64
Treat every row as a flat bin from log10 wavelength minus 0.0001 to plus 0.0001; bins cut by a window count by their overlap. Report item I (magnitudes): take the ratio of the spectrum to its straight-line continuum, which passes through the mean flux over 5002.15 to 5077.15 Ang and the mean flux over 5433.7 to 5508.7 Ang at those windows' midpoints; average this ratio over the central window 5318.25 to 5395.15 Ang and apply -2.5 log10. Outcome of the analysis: 0.09 mag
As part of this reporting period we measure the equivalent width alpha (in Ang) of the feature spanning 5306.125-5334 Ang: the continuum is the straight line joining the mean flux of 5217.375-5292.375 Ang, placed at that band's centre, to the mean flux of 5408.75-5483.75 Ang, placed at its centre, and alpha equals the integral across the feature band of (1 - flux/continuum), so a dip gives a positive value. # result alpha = 1.06 Ang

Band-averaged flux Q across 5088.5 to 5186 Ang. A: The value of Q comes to 2.28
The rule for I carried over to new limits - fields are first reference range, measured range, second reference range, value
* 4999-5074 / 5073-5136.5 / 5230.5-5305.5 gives -0.060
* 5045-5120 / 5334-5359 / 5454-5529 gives 0.114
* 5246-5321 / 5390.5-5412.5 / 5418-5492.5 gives 0.051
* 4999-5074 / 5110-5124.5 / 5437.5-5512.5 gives -0.099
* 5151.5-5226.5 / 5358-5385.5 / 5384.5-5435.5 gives 0.098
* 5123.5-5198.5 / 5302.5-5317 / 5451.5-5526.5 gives 0.073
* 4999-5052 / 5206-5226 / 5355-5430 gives 0.008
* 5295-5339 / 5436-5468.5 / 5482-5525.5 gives 0.023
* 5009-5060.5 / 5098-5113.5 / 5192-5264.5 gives -0.083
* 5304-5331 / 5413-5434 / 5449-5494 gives -0.065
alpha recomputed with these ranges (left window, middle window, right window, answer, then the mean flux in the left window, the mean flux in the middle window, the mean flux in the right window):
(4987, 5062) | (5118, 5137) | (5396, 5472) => -1.0 Ang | 2.22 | 2.34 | 2.22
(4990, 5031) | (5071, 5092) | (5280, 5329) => -0.6 Ang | 2.19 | 2.23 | 2.1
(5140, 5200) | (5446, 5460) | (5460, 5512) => 0.3 Ang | 2.18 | 2.18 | 2.22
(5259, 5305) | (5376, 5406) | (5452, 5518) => 1.8 Ang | 2.12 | 2.05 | 2.24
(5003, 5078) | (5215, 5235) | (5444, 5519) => 0.7 Ang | 2.21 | 2.14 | 2.24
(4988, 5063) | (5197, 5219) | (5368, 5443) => 0.9 Ang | 2.22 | 2.1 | 2.16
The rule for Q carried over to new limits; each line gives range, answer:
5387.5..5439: 2.21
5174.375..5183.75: 2.13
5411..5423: 2.21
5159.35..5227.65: 2.14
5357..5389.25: 2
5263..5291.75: 2.11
